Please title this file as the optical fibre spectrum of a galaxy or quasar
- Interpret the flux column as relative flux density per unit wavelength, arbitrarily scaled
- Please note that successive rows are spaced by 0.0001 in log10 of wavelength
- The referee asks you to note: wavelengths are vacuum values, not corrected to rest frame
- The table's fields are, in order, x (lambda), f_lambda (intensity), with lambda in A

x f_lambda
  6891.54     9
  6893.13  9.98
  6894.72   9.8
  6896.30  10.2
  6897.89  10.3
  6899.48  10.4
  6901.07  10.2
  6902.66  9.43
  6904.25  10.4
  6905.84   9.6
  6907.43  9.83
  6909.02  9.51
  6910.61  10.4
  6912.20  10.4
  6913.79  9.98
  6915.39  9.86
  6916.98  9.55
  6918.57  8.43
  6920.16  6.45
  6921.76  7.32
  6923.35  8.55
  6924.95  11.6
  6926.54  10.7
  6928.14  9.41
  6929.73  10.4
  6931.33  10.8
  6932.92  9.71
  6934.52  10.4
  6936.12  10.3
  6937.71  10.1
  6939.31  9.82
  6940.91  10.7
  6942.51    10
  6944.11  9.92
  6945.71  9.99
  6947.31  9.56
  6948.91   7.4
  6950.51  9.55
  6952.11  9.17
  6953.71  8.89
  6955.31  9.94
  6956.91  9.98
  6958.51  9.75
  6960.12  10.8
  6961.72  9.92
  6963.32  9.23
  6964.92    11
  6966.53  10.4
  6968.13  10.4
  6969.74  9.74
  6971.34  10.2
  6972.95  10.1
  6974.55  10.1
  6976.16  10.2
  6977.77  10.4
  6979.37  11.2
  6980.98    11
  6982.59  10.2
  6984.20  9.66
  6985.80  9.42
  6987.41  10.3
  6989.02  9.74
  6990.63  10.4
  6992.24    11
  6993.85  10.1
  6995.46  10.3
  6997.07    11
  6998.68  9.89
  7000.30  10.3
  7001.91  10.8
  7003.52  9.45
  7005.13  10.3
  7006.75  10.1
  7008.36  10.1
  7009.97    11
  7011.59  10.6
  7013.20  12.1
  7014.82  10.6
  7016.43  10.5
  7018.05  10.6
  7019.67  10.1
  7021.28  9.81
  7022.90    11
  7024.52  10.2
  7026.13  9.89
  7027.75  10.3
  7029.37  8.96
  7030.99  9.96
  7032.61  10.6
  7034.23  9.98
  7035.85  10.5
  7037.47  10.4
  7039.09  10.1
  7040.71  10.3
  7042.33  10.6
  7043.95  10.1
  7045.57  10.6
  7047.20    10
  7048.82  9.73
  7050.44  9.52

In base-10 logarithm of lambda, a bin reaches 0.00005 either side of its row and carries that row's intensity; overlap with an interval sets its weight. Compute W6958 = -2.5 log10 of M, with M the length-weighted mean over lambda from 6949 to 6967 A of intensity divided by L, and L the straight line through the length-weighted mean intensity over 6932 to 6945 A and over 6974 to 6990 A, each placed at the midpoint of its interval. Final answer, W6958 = 0.044 mag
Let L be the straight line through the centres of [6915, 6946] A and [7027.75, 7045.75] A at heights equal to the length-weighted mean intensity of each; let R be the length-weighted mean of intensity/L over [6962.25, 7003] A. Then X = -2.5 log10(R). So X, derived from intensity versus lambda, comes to -0.04 mag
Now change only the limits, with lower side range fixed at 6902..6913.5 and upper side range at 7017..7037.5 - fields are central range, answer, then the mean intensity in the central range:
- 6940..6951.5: 0.05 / 9.58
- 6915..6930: 0.09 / 9.17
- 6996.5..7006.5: -0.01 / 10.3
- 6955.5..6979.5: -0.01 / 10.2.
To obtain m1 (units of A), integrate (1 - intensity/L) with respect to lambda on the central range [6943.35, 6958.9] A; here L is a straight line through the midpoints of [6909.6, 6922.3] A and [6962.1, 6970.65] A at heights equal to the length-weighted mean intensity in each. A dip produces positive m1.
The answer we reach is 0.7 A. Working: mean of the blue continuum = 9.09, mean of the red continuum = 10.1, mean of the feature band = 9.41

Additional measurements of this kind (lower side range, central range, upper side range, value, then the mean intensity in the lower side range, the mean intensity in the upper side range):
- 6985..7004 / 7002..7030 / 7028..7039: -0.55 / 10.2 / 10.1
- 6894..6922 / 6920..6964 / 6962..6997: 0.93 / 9.6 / 10.3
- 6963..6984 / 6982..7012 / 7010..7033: 0.33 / 10.3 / 10.4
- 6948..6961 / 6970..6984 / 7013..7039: -0.95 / 9.44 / 10.3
